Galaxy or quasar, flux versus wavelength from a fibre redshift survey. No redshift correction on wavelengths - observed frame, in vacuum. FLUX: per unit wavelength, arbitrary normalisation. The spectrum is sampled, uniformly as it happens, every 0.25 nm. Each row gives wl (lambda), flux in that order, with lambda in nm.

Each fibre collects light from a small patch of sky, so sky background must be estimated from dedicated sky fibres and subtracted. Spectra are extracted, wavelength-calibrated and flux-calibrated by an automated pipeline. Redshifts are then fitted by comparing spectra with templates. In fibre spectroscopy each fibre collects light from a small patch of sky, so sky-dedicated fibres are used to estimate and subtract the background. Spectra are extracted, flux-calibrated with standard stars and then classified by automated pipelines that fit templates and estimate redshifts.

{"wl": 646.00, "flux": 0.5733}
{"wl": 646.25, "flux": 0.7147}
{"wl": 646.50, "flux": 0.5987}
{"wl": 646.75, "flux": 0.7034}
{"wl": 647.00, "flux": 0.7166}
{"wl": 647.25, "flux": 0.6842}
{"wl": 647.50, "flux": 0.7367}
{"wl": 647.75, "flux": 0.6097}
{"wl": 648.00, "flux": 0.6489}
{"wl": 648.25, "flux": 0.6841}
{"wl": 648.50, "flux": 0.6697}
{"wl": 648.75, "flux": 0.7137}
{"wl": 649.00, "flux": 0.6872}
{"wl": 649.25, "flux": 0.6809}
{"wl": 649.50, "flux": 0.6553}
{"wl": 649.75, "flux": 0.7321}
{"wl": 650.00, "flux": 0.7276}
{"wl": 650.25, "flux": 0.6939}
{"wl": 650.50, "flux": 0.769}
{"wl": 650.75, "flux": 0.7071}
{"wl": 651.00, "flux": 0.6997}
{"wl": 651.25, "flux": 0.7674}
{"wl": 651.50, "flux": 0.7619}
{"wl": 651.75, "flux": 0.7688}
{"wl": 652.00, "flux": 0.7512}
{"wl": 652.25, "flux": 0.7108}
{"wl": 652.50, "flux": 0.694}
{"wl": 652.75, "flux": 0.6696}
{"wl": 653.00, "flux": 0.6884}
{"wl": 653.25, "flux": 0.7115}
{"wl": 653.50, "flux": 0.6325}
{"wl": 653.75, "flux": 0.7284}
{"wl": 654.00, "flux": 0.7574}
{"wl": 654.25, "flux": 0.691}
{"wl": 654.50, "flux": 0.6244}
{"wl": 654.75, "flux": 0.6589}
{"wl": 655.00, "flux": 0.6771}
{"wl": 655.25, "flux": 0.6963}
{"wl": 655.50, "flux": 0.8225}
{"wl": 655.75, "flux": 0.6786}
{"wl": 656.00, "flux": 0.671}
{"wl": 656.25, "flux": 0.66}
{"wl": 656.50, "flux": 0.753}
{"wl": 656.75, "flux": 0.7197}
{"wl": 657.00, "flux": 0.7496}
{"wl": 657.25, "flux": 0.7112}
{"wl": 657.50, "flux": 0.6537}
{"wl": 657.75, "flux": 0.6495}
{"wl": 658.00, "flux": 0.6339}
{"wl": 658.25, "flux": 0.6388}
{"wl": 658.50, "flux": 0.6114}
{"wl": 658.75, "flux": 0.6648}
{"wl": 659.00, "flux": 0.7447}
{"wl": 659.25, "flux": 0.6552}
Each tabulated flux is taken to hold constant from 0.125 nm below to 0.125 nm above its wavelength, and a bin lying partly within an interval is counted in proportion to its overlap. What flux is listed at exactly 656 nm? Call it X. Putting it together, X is 0.671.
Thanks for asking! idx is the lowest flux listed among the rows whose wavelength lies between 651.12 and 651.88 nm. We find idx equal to 0.7619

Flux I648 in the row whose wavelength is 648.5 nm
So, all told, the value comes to 0.6697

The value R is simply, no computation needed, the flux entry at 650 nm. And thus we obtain 0.7276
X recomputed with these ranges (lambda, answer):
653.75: 0.7284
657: 0.7496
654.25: 0.691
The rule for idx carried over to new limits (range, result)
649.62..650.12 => 0.7276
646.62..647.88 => 0.6097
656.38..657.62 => 0.6537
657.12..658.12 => 0.6339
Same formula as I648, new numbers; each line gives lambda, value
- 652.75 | 0.6696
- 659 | 0.7447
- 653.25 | 0.7115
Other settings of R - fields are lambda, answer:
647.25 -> 0.6842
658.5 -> 0.6114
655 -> 0.6771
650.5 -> 0.769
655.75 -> 0.6786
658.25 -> 0.6388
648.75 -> 0.7137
